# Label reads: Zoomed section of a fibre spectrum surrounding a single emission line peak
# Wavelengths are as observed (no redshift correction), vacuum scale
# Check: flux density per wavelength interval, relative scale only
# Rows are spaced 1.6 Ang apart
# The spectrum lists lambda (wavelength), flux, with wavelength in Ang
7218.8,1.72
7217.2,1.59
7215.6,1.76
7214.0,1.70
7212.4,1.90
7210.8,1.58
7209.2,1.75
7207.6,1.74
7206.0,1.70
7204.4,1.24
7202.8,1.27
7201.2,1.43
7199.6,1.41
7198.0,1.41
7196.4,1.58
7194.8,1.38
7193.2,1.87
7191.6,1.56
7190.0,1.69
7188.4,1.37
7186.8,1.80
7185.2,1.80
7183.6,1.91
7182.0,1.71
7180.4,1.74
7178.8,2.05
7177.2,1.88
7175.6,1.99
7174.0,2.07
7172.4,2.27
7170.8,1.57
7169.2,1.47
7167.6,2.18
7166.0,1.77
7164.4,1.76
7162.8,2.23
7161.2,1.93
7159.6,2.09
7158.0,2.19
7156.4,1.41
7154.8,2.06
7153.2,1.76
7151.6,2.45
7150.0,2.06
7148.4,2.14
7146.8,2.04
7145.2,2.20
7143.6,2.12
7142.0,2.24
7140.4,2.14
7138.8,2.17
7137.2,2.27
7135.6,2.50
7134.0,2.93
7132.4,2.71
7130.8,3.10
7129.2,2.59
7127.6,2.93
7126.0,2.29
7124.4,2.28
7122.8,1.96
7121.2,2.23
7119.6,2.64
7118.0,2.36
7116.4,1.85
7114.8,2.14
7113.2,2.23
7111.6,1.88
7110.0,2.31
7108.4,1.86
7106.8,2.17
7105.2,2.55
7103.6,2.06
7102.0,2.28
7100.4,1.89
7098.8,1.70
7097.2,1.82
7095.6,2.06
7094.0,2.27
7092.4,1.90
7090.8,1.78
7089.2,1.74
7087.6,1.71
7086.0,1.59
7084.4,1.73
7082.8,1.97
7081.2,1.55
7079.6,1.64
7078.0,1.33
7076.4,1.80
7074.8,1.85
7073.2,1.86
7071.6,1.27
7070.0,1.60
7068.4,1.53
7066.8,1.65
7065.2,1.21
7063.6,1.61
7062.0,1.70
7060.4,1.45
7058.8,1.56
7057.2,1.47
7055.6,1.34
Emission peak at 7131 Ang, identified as Mg II 2798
